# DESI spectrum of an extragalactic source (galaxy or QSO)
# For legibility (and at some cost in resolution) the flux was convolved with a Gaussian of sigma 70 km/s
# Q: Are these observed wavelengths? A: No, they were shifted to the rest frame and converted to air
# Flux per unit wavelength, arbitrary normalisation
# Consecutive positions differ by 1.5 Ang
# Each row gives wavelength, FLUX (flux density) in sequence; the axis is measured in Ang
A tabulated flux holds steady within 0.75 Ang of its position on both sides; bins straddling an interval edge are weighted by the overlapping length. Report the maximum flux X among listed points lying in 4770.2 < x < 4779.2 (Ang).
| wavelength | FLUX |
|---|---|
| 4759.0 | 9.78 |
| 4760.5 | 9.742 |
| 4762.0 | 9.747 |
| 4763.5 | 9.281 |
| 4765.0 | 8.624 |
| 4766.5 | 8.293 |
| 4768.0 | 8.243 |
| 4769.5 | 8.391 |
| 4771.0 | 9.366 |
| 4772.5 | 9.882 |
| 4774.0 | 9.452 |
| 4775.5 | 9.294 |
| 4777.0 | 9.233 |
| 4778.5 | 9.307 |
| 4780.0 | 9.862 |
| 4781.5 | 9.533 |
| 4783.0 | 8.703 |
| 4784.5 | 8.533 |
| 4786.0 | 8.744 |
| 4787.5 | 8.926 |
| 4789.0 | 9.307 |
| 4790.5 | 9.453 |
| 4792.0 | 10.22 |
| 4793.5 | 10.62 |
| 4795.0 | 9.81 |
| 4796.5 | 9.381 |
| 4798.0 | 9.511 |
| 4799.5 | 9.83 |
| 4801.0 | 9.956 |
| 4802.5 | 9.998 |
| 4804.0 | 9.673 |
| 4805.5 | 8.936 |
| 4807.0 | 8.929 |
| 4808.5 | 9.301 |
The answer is 9.882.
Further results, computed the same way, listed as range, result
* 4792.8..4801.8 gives 10.62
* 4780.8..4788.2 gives 9.533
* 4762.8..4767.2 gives 9.281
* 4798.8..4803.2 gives 9.998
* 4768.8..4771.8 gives 9.366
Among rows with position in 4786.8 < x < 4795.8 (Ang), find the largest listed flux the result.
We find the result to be 10.62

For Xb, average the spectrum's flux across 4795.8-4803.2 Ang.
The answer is 9.74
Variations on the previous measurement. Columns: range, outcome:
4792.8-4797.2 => 9.94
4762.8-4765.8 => 8.94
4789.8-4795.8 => 10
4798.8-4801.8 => 9.9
